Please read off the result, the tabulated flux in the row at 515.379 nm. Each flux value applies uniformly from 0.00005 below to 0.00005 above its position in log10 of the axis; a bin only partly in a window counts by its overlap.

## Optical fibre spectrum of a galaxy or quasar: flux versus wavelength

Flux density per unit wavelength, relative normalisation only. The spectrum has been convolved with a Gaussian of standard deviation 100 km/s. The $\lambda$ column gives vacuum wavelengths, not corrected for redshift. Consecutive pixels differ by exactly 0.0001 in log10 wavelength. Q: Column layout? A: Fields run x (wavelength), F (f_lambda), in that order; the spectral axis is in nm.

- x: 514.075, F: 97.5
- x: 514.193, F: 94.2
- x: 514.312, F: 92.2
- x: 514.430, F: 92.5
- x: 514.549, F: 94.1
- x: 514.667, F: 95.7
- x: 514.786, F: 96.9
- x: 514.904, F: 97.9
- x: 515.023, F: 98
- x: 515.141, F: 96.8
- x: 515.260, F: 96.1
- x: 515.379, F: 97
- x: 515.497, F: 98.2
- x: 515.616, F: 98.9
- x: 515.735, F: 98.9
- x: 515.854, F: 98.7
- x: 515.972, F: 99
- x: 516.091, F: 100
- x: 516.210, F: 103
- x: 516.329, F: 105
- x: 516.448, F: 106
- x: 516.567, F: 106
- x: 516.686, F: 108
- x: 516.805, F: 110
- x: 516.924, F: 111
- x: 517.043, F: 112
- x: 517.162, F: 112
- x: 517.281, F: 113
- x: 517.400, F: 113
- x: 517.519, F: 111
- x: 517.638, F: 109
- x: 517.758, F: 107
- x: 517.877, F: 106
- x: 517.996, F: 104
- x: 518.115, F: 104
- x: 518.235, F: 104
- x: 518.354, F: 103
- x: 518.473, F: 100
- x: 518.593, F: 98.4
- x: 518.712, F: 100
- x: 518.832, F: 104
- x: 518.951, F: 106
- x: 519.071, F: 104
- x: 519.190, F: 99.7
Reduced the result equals 97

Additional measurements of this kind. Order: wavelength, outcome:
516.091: 100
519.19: 99.7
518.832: 104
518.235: 104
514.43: 92.5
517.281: 113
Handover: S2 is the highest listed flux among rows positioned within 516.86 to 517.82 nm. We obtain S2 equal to 113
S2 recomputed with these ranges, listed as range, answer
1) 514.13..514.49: 94.2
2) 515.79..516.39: 105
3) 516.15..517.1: 112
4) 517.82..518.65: 106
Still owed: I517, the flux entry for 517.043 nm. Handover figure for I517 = 112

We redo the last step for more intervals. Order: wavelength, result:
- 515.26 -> 96.1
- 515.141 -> 96.8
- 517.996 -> 104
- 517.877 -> 106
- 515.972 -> 99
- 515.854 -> 98.7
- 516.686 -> 108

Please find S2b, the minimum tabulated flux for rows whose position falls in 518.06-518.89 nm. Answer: 98.4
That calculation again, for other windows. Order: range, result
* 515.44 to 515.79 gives 98.2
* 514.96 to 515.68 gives 96.1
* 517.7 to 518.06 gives 104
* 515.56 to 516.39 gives 98.7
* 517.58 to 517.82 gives 107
